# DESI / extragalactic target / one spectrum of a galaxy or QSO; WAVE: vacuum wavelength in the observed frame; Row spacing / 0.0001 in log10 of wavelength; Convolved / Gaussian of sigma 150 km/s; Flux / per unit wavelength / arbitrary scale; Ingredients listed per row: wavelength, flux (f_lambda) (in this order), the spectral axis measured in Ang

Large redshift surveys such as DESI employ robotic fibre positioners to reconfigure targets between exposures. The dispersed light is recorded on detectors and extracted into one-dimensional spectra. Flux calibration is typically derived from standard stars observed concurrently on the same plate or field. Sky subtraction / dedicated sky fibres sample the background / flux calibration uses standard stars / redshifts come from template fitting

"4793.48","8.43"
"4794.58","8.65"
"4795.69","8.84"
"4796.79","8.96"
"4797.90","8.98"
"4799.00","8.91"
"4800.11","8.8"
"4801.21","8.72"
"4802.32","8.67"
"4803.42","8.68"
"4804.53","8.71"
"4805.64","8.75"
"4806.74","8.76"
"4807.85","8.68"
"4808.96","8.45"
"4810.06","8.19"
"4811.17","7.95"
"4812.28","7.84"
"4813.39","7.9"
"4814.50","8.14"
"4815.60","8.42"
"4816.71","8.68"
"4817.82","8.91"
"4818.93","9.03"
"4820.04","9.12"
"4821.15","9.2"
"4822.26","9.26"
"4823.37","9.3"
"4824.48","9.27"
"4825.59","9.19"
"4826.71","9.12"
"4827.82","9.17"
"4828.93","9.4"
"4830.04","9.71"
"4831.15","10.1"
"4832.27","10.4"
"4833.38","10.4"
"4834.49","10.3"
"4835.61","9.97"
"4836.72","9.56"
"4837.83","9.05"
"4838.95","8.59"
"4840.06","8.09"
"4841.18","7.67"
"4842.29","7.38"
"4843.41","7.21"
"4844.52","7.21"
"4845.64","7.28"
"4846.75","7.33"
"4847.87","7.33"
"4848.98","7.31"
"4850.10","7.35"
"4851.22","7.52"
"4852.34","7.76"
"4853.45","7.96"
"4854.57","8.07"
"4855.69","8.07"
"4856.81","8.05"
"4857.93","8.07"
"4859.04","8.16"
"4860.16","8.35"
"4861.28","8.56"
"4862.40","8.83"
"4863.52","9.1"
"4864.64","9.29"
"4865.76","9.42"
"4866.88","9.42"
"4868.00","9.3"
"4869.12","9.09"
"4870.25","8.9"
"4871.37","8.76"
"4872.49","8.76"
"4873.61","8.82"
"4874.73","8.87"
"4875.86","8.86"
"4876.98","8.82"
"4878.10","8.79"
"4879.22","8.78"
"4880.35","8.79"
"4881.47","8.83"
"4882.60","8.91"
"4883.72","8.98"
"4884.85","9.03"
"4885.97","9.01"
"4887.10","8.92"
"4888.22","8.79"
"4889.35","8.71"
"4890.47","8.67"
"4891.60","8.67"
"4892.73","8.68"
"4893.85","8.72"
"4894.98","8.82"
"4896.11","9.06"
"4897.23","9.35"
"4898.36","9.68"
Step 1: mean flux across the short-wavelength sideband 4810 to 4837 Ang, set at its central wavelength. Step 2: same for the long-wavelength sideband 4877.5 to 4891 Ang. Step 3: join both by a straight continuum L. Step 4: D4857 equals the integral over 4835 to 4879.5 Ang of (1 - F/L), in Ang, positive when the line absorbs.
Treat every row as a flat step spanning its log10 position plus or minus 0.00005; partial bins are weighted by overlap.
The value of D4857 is 2.9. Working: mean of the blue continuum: 9.15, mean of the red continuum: 8.85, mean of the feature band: 8.39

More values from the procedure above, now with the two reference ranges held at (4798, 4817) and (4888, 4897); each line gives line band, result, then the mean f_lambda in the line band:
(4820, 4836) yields -1.9 Ang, 9.6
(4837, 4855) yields 1.9 Ang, 7.72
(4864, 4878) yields -0.5 Ang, 9.02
